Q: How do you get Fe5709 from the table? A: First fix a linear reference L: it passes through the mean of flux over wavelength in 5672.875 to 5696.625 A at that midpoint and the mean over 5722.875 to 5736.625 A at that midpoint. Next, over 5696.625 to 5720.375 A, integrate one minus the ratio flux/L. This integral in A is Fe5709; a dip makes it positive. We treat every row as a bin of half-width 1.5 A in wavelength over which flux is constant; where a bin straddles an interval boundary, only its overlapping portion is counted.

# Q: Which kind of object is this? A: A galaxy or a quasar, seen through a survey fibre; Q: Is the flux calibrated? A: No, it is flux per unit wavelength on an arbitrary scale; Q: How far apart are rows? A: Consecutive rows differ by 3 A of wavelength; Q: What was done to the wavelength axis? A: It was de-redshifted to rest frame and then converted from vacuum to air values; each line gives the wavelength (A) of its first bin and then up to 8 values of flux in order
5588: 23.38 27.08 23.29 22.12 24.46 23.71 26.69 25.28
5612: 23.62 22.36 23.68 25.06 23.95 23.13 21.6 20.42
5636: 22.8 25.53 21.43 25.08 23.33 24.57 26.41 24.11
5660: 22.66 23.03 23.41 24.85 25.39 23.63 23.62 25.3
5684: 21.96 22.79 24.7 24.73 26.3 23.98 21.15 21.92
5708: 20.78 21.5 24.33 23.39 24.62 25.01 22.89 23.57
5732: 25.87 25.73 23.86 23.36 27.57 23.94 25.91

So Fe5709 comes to 1.5 A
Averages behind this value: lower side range 24.1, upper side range 24.6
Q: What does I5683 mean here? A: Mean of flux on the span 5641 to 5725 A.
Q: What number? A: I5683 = 23.7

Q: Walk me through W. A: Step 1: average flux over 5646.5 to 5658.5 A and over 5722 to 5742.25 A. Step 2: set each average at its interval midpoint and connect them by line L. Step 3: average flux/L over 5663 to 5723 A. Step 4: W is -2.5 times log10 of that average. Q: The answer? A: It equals 0.04 mag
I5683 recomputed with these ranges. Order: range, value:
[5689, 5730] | 23.5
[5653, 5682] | 24.2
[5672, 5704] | 23.9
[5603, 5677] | 23.8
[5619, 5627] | 24.2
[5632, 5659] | 23.8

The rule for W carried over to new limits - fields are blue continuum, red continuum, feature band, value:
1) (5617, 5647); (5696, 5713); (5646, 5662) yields -0.06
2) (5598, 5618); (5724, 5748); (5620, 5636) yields 0.07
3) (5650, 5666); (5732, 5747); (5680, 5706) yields 0.04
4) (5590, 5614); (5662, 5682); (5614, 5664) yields 0.04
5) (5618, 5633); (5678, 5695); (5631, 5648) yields 0.01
